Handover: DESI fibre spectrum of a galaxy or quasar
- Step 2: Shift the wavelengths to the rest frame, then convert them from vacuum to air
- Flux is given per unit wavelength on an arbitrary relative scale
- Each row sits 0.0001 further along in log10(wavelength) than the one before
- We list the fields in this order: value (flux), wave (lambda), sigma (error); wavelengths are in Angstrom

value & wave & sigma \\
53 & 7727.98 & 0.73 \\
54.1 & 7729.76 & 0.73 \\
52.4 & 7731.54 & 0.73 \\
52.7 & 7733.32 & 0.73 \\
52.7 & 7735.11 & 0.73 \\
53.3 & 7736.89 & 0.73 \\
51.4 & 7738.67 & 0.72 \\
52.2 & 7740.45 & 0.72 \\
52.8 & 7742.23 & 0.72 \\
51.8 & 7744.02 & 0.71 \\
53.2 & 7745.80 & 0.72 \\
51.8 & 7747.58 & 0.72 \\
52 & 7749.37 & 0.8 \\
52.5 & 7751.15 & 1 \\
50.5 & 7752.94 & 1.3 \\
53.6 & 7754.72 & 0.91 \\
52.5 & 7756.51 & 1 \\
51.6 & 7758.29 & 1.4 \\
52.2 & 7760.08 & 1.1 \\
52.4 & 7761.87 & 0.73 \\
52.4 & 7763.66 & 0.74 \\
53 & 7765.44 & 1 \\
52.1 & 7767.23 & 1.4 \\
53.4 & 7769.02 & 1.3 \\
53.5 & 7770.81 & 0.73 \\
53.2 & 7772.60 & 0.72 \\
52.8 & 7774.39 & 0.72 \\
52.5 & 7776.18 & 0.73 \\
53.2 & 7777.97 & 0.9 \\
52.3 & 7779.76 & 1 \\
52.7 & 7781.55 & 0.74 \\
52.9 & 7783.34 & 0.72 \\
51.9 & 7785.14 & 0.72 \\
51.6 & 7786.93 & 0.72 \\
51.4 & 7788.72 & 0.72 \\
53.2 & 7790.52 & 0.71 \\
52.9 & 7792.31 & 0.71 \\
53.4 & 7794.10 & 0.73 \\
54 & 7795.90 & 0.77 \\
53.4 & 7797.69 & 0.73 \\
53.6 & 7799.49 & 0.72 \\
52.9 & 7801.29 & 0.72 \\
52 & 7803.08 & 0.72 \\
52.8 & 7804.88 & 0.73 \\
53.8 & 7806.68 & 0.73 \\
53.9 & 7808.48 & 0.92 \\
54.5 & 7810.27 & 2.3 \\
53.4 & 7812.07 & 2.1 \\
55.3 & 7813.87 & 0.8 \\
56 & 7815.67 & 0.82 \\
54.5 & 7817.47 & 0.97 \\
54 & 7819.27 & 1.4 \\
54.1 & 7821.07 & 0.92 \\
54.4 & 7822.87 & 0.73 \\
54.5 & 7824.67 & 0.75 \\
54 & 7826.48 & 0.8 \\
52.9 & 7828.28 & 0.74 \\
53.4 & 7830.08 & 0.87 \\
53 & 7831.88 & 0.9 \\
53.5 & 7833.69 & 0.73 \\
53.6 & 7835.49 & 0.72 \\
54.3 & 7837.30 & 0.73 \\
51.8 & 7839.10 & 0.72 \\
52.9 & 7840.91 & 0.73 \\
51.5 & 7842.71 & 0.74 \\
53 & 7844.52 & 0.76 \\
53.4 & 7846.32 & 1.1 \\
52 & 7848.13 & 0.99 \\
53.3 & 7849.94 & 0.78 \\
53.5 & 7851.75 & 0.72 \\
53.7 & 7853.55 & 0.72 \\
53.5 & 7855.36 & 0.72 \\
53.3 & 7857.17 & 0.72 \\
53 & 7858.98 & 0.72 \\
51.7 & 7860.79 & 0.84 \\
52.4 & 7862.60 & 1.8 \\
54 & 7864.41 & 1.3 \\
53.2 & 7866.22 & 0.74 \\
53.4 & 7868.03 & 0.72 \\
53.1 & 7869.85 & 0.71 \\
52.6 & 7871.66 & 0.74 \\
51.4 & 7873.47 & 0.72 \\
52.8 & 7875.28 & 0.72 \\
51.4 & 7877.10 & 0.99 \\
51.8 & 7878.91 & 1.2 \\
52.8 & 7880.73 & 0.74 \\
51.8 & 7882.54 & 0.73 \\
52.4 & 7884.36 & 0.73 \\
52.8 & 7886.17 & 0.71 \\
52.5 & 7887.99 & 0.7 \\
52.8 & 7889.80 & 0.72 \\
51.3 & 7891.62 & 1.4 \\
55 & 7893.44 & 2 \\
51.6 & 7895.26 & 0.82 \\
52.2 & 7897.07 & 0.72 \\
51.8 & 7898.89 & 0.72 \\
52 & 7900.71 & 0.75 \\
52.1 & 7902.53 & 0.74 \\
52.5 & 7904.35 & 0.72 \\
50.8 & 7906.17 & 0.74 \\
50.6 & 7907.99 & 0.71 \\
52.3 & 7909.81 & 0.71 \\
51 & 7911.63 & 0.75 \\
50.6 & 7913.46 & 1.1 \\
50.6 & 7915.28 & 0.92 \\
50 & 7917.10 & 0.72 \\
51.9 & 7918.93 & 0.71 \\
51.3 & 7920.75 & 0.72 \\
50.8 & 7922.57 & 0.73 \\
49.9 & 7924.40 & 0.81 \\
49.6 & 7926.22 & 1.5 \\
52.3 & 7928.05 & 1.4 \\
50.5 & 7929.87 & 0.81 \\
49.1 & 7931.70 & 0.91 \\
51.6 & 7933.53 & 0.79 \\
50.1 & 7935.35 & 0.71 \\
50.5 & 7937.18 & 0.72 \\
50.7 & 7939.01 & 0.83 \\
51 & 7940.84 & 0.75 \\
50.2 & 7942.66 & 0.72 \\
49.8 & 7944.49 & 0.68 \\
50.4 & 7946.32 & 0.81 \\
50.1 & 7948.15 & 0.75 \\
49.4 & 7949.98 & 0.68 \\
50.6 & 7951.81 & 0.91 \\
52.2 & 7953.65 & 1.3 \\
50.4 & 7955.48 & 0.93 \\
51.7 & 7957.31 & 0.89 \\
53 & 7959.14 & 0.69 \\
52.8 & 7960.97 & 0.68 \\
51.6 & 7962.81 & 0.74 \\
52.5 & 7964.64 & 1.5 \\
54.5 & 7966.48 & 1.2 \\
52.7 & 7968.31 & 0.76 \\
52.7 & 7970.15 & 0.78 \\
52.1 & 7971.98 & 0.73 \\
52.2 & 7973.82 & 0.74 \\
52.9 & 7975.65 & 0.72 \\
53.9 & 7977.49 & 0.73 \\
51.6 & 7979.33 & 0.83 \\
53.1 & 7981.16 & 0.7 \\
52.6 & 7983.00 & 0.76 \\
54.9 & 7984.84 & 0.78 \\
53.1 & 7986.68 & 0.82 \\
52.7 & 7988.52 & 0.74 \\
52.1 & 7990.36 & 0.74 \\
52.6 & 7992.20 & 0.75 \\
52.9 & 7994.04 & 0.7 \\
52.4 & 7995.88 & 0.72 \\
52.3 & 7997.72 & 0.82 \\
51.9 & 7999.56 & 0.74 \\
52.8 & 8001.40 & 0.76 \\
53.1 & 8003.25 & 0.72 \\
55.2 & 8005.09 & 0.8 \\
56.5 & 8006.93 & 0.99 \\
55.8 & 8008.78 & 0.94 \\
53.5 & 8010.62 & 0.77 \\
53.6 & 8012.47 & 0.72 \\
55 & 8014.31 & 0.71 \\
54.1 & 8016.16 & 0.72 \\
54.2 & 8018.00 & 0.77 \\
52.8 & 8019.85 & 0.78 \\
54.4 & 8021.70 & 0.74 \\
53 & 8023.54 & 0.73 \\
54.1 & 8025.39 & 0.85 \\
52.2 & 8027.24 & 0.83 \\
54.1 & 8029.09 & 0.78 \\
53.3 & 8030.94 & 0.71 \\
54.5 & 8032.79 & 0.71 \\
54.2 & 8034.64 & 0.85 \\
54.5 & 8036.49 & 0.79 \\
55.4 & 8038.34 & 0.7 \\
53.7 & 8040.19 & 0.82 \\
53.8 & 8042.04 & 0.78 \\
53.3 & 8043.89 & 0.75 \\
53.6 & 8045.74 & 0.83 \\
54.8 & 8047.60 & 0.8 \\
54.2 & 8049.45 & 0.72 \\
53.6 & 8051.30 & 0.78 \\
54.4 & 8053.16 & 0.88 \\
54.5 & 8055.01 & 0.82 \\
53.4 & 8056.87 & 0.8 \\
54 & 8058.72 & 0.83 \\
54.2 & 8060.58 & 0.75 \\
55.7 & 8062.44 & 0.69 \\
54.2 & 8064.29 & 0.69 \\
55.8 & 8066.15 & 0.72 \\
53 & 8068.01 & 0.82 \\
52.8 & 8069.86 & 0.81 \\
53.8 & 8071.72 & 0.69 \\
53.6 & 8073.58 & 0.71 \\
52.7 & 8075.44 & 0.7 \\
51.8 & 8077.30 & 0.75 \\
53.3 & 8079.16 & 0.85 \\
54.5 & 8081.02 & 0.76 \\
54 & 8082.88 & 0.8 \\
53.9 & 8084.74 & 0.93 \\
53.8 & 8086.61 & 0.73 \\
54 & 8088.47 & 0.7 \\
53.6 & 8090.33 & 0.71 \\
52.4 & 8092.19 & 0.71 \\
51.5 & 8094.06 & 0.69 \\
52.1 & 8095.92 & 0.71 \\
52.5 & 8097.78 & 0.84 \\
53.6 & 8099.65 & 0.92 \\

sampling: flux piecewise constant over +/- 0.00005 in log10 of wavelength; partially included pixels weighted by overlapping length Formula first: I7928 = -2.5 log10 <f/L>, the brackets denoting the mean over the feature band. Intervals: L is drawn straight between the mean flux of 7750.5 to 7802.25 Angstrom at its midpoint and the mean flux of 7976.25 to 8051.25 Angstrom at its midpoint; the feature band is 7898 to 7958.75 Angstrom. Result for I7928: 0.050 mag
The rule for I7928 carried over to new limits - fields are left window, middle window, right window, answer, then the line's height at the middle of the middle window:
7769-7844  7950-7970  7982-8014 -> 0.03 mag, 53.4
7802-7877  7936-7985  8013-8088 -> 0.04 mag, 53.7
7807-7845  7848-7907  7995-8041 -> 0.02 mag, 53.8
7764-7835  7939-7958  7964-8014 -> 0.06 mag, 53.2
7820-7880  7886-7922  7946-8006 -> 0.02 mag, 52.8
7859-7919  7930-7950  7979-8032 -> 0.05 mag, 52.7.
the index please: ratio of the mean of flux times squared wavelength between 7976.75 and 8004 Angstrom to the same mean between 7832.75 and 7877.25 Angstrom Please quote 1.0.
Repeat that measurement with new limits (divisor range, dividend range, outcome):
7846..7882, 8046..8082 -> 1.07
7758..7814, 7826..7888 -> 1.02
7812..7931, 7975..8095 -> 1.06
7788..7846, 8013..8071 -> 1.07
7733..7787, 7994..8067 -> 1.10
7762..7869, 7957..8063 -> 1.06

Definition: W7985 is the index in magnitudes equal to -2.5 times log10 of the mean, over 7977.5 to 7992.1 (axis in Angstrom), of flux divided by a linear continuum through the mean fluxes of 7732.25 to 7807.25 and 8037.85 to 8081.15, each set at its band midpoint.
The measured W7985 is 0.01 mag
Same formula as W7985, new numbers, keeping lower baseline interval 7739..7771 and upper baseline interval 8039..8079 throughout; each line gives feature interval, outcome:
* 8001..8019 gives -0.016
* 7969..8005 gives 0.015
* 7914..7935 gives 0.053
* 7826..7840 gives -0.011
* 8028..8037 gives -0.007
